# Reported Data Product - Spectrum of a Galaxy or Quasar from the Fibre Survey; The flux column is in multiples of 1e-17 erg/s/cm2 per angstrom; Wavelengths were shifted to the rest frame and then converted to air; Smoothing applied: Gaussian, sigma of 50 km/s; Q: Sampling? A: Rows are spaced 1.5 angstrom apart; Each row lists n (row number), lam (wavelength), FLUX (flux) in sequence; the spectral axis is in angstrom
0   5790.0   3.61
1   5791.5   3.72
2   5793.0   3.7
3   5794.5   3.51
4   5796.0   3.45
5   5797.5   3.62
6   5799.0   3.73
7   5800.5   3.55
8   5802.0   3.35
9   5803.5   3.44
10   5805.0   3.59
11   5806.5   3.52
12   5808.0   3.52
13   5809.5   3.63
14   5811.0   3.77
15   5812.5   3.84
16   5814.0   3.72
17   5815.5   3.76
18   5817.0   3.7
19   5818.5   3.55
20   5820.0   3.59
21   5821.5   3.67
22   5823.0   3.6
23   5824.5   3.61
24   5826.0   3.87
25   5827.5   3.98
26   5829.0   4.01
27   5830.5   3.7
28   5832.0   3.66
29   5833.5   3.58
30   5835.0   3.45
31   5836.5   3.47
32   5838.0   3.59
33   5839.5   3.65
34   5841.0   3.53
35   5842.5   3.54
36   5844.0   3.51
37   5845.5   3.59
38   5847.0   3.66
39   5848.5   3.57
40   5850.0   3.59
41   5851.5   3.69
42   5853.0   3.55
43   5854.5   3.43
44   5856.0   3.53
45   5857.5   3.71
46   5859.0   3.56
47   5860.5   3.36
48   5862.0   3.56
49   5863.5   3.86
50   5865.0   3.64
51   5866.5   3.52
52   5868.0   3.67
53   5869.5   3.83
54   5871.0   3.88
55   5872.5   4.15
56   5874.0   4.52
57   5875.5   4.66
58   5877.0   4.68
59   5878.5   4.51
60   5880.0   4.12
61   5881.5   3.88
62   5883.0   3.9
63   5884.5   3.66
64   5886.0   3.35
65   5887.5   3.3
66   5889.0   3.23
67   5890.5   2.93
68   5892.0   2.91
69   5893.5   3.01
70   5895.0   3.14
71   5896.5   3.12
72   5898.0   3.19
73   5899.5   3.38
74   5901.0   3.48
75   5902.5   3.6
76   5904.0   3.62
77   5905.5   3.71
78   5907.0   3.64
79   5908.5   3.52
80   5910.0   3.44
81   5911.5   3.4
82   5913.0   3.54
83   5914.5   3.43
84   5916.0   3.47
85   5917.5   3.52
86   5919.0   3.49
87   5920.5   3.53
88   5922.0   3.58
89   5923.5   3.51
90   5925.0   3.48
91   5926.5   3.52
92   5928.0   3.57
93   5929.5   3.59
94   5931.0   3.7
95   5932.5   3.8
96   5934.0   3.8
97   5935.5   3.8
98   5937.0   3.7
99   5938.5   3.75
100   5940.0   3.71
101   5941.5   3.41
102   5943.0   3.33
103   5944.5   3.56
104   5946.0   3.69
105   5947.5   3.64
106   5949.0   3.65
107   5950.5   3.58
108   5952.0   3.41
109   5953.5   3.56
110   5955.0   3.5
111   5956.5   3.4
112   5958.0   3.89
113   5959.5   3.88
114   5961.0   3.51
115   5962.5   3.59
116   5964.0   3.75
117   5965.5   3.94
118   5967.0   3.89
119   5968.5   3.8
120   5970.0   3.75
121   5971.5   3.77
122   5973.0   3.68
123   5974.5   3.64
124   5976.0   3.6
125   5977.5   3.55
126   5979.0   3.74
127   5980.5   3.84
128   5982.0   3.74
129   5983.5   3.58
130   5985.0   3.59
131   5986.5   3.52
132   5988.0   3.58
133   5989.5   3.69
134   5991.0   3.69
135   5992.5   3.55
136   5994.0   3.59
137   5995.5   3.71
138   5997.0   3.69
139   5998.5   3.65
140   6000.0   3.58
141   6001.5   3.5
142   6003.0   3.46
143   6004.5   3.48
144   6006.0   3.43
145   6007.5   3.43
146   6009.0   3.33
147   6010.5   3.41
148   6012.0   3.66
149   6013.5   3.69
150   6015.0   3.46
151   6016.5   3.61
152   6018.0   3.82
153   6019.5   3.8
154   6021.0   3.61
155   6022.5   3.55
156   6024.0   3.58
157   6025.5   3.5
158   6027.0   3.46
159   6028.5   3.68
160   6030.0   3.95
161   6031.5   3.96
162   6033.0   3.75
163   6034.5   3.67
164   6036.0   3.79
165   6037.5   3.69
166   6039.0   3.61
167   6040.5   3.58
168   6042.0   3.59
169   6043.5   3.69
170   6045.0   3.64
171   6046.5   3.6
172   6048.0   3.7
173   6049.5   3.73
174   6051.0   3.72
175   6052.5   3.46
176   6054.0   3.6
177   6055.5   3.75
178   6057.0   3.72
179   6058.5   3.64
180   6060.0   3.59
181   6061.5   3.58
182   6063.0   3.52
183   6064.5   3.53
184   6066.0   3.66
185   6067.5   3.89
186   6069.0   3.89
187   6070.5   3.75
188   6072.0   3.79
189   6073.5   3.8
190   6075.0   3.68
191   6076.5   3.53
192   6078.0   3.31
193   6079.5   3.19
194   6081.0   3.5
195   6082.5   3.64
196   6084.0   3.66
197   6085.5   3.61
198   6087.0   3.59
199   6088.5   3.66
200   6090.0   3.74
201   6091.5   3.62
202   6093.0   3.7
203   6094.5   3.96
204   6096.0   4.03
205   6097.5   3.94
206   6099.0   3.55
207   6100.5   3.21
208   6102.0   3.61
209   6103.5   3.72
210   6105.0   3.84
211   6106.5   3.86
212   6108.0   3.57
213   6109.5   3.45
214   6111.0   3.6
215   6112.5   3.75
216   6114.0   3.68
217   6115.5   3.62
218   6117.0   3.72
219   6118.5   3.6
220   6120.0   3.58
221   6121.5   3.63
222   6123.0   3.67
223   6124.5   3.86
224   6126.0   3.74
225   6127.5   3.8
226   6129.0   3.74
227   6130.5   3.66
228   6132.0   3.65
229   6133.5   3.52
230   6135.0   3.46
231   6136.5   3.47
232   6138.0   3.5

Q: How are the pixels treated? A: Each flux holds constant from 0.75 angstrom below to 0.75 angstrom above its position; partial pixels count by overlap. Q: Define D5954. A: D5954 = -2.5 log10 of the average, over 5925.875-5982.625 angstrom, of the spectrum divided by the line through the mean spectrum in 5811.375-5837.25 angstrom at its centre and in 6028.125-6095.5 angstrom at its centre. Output 0.00 mag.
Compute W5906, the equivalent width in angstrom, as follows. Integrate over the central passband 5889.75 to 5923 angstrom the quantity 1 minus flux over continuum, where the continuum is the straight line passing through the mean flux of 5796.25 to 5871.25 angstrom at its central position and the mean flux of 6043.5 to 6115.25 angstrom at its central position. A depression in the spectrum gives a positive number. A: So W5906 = 2.2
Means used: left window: 3.63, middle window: 3.39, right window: 3.65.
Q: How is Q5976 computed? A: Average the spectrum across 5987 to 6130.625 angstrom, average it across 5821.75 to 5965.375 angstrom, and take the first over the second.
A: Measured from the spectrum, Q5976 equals 1.0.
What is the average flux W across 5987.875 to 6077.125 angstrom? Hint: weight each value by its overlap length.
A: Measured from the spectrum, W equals 3.64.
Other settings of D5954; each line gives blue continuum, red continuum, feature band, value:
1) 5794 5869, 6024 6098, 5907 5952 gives 0.019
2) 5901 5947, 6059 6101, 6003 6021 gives 0.019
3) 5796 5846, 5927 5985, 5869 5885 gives -0.148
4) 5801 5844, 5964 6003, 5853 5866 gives 0.020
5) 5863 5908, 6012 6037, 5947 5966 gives 0.012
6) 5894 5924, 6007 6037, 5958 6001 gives -0.034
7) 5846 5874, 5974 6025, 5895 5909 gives 0.060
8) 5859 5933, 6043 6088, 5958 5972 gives -0.044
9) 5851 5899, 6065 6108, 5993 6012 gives 0.042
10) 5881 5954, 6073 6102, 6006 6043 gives -0.015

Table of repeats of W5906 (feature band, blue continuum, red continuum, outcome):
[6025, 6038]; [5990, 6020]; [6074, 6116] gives -0.46 angstrom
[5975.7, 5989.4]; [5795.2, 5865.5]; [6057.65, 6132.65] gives 0.01 angstrom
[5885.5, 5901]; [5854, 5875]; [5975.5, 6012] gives 2.26 angstrom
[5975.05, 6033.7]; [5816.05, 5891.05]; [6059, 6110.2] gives 0.90 angstrom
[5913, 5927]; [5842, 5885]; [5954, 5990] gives 0.89 angstrom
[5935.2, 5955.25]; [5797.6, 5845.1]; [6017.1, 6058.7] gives 0.37 angstrom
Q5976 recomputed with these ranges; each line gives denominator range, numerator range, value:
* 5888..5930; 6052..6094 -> 1.06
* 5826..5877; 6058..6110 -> 0.98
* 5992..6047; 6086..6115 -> 1.02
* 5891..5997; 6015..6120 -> 1.02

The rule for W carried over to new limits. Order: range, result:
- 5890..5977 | 3.55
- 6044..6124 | 3.65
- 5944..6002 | 3.65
